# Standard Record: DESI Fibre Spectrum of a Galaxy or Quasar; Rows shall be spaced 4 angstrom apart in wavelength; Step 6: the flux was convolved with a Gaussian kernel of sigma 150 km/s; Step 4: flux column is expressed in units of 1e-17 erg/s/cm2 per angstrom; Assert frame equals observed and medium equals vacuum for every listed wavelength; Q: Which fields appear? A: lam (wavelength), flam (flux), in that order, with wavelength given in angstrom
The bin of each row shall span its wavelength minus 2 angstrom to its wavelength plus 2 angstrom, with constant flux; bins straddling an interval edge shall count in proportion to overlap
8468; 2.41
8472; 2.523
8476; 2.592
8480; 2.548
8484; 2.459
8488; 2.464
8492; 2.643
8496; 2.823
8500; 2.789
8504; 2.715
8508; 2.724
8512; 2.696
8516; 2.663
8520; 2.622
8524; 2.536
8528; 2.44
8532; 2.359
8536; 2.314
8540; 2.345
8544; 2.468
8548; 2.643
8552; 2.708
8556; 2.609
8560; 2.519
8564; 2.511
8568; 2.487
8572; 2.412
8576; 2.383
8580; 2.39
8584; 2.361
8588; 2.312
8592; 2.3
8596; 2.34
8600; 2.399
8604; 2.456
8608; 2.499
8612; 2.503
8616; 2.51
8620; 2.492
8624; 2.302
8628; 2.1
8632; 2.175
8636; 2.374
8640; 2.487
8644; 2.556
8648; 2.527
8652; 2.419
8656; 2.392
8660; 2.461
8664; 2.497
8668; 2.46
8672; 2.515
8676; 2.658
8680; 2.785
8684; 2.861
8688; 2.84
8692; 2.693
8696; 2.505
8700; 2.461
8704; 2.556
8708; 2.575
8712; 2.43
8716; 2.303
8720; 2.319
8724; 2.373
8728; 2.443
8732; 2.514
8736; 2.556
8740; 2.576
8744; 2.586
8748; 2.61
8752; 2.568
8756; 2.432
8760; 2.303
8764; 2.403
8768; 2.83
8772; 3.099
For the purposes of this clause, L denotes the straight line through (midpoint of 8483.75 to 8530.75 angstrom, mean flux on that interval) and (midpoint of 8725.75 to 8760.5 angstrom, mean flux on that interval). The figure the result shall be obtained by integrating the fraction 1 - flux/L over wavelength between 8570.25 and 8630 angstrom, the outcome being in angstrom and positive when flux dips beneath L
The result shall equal 4.7 angstrom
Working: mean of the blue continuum 2.63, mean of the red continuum 2.52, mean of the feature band 2.38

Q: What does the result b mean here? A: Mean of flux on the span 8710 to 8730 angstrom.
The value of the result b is 2.37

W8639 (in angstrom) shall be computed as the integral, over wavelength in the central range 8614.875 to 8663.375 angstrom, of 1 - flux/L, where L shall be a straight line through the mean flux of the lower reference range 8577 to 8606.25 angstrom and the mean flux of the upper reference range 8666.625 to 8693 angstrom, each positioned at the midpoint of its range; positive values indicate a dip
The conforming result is 2.7 angstrom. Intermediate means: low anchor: 2.37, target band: 2.4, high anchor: 2.69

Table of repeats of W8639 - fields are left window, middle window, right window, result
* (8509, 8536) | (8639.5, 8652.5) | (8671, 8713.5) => 0.5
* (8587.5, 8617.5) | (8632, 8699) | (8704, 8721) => -3.5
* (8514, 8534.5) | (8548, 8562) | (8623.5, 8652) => -0.8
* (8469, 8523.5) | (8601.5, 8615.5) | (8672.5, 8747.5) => 0.6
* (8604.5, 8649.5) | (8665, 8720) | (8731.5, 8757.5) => -1.9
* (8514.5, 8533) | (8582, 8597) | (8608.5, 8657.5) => 0.8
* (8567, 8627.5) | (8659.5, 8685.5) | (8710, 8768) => -1.8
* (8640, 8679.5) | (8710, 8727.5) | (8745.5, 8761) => 0.9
